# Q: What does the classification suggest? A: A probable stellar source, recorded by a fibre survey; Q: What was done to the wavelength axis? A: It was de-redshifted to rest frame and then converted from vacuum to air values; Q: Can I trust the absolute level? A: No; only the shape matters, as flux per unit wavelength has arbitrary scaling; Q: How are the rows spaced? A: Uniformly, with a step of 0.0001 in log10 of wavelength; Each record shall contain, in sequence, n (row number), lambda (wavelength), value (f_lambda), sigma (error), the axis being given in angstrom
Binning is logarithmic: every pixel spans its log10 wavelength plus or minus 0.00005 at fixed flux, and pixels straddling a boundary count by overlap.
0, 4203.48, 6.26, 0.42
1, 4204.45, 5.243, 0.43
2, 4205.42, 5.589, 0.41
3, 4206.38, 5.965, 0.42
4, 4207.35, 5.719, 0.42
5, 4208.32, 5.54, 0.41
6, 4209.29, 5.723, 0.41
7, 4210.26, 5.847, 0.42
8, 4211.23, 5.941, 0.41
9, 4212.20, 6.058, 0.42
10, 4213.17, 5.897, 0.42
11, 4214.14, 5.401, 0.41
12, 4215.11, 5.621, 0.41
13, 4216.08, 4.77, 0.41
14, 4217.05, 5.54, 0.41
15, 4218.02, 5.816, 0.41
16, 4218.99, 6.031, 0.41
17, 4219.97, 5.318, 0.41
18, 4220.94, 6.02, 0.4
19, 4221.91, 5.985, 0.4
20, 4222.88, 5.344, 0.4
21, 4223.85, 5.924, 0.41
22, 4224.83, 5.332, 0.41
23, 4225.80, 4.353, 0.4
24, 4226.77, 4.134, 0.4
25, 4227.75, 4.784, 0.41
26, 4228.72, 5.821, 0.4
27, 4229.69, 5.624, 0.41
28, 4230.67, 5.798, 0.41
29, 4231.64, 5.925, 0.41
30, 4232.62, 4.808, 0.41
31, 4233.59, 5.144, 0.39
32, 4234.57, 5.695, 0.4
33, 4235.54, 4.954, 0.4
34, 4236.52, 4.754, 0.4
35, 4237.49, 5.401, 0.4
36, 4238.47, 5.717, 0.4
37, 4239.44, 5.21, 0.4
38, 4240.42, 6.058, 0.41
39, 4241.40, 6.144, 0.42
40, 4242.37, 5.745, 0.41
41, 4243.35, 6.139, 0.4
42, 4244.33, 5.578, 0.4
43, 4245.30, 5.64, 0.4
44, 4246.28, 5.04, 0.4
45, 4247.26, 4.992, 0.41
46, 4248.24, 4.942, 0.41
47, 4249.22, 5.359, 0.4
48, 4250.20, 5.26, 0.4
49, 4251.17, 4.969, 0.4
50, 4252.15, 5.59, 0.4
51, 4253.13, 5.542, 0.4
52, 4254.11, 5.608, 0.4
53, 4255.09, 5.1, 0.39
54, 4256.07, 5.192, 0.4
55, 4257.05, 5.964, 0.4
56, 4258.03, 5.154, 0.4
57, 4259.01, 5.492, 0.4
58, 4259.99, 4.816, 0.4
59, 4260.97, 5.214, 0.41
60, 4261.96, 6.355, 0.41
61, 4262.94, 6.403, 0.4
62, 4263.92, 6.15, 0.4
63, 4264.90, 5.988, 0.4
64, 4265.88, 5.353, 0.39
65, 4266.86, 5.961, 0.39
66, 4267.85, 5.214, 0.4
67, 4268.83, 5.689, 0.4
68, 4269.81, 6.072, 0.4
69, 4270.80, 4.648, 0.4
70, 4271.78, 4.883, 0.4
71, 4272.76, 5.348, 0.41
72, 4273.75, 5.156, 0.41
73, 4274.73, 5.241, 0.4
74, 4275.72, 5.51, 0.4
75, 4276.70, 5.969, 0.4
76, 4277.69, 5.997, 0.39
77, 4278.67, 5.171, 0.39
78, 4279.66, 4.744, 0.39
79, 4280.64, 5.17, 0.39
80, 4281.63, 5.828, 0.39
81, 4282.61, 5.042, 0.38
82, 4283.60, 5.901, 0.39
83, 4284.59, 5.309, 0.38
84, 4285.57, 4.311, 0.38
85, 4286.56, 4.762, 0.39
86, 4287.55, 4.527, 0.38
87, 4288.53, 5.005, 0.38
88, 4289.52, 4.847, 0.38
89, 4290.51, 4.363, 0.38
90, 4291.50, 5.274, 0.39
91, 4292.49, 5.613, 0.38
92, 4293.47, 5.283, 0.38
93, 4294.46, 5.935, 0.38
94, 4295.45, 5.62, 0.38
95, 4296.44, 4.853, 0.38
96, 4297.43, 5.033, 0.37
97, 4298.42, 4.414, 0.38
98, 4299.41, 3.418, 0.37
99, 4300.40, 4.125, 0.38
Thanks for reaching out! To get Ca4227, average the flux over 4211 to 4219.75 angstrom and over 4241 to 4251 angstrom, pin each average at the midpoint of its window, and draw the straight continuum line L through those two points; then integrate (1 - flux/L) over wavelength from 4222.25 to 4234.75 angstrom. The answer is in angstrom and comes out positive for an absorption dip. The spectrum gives 0.7 angstrom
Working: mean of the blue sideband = 5.65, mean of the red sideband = 5.47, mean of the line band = 5.28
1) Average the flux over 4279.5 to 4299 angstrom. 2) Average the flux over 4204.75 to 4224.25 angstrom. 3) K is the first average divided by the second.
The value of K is 0.9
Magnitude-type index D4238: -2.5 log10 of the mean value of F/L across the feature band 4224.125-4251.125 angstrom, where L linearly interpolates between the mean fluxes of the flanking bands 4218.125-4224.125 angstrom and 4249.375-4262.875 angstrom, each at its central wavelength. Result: 0.052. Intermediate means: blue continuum 5.77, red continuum 5.43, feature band 5.34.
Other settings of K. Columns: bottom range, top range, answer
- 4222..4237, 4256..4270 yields 1.08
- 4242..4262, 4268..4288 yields 0.98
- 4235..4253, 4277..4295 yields 0.96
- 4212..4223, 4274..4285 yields 0.96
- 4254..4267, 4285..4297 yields 0.90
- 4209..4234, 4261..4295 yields 0.98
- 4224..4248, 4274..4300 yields 0.95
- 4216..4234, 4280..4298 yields 0.95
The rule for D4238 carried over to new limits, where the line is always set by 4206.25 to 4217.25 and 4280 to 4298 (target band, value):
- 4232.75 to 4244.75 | -0.009 mag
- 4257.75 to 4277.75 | -0.052 mag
